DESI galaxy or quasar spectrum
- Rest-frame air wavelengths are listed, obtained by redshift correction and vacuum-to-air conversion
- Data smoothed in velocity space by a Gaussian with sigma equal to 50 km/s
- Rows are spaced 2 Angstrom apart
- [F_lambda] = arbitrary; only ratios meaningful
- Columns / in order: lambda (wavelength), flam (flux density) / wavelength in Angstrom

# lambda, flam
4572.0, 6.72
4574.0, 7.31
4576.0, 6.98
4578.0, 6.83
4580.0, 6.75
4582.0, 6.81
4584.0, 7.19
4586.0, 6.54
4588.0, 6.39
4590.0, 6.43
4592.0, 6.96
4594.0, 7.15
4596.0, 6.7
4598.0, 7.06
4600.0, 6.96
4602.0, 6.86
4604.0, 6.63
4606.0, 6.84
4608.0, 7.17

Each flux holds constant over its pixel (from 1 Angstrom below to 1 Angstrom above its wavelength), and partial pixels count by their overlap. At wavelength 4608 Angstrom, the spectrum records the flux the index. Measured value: 7.17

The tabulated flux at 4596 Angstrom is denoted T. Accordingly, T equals 6.7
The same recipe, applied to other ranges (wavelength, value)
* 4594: 7.15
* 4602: 6.86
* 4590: 6.43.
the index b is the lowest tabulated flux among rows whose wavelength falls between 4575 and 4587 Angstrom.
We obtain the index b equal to 6.54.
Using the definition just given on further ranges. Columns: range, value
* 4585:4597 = 6.39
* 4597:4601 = 6.96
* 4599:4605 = 6.63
